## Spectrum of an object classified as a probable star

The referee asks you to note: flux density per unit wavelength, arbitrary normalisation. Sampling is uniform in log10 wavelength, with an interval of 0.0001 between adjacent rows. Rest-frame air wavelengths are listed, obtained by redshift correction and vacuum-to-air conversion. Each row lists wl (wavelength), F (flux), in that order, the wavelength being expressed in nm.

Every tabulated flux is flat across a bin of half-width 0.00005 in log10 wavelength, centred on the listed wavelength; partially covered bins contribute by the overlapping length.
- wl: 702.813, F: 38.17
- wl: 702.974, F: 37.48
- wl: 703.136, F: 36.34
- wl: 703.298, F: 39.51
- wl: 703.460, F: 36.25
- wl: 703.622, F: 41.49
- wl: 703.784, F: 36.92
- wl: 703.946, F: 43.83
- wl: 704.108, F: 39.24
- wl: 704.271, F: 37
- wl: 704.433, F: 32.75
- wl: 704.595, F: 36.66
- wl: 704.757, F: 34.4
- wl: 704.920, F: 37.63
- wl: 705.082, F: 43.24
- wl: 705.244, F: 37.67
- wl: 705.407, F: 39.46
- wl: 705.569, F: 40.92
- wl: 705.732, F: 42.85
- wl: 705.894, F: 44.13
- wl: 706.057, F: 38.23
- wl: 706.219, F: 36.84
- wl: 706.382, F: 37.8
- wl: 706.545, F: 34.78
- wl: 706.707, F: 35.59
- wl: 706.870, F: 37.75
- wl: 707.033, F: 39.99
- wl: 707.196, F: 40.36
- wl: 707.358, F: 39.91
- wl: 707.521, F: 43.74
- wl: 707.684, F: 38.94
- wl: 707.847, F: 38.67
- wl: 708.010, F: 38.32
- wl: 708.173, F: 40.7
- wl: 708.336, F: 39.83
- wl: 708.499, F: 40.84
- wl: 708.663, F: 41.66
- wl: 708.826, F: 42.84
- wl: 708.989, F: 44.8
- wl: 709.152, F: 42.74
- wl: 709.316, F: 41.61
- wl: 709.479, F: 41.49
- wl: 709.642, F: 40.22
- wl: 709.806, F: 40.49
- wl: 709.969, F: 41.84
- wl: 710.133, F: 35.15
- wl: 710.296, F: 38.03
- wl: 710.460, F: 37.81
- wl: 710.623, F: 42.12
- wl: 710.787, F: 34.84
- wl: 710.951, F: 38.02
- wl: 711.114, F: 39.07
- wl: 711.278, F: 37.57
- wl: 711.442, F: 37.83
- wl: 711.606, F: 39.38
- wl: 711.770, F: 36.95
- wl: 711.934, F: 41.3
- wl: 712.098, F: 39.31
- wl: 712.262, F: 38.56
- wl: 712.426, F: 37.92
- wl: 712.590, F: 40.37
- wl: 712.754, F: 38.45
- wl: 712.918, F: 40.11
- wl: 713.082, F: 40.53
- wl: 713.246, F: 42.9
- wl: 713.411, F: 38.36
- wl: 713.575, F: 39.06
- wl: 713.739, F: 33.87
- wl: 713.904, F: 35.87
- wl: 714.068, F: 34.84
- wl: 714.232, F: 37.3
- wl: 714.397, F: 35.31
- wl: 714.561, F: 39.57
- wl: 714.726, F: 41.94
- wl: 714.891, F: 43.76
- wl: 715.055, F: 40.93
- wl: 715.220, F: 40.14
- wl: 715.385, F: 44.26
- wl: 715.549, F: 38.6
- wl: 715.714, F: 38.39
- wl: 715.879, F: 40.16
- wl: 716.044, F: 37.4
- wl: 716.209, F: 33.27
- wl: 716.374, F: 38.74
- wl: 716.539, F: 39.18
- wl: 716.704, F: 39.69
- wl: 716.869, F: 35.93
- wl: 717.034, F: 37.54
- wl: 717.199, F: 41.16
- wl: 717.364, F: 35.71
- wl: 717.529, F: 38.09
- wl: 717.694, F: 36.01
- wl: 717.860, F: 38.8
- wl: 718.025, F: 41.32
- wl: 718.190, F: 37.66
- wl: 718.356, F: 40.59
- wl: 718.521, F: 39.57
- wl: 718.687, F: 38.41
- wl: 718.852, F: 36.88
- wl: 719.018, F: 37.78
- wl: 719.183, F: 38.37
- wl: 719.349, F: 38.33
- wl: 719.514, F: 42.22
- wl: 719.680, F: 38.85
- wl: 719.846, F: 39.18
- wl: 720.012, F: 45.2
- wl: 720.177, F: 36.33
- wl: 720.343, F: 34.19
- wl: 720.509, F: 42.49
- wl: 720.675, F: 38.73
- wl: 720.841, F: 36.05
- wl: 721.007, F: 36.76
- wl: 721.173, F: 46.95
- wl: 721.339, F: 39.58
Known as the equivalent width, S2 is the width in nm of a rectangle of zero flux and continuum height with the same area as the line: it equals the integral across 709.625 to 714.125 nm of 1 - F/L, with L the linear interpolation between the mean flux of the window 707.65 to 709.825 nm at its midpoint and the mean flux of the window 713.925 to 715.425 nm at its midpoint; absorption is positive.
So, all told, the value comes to 0.18 nm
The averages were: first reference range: 41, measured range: 38.6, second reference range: 39.5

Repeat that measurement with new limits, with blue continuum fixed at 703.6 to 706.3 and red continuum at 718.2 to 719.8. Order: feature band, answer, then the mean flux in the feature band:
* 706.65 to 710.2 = -0.13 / 40.4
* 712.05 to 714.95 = 0.02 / 38.7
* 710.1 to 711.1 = 0.03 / 37.9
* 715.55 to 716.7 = 0.03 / 38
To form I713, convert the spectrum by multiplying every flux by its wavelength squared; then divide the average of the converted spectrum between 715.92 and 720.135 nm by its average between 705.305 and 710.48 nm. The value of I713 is 0.99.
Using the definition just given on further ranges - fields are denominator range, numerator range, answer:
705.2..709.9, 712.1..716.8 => 0.99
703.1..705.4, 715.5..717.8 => 1.03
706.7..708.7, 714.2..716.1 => 1.02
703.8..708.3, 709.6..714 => 1.01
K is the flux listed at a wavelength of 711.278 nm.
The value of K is 37.57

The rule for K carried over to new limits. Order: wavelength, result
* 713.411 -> 38.36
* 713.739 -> 33.87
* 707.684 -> 38.94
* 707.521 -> 43.74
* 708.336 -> 39.83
